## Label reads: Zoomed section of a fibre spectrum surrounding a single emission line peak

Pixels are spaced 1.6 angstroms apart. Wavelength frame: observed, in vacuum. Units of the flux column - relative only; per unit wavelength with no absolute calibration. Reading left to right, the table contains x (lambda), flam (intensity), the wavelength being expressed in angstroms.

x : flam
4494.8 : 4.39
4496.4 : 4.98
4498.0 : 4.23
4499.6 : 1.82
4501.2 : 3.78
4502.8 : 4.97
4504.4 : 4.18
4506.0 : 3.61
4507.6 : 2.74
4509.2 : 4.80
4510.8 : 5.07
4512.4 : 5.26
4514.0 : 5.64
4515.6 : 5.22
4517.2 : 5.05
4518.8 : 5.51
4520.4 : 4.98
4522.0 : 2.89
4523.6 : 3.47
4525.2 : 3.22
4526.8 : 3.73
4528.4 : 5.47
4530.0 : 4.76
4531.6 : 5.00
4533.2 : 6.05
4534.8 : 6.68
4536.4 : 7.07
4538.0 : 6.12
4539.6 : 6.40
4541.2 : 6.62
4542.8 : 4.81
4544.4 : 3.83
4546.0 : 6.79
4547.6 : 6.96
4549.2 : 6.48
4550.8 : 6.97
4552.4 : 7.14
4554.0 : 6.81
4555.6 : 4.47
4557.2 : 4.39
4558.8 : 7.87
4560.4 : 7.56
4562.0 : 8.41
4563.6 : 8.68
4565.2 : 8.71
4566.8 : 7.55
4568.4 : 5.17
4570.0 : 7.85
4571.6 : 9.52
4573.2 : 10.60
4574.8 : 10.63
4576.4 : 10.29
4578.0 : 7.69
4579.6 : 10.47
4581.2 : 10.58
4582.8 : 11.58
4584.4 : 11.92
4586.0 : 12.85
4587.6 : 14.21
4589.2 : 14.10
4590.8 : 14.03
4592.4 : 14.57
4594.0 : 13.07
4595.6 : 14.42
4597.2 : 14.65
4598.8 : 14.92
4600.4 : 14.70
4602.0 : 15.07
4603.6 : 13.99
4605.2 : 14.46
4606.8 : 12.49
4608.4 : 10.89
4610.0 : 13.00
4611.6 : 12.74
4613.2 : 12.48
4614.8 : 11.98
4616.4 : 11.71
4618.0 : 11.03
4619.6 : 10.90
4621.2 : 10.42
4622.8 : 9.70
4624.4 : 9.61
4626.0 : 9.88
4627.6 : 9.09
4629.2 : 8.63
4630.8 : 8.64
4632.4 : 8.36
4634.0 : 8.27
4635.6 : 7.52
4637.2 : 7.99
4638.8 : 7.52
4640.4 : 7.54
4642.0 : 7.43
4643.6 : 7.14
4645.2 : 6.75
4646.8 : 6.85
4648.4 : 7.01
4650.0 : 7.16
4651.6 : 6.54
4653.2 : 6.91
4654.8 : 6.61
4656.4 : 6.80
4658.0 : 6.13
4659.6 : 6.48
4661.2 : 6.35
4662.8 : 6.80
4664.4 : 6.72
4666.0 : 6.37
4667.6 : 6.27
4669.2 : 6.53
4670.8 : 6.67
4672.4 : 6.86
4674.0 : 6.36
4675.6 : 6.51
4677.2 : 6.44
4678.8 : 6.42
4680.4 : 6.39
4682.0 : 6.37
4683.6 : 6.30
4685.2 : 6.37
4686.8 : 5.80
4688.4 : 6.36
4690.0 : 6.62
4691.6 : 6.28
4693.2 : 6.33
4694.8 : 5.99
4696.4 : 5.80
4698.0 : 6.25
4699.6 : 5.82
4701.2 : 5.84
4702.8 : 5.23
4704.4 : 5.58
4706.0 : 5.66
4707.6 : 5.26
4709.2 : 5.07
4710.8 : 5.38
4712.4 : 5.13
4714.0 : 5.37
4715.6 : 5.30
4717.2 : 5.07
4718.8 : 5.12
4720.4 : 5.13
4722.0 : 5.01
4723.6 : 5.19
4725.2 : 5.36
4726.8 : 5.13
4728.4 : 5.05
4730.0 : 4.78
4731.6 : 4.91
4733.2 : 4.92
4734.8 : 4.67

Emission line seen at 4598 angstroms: Lyman alpha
